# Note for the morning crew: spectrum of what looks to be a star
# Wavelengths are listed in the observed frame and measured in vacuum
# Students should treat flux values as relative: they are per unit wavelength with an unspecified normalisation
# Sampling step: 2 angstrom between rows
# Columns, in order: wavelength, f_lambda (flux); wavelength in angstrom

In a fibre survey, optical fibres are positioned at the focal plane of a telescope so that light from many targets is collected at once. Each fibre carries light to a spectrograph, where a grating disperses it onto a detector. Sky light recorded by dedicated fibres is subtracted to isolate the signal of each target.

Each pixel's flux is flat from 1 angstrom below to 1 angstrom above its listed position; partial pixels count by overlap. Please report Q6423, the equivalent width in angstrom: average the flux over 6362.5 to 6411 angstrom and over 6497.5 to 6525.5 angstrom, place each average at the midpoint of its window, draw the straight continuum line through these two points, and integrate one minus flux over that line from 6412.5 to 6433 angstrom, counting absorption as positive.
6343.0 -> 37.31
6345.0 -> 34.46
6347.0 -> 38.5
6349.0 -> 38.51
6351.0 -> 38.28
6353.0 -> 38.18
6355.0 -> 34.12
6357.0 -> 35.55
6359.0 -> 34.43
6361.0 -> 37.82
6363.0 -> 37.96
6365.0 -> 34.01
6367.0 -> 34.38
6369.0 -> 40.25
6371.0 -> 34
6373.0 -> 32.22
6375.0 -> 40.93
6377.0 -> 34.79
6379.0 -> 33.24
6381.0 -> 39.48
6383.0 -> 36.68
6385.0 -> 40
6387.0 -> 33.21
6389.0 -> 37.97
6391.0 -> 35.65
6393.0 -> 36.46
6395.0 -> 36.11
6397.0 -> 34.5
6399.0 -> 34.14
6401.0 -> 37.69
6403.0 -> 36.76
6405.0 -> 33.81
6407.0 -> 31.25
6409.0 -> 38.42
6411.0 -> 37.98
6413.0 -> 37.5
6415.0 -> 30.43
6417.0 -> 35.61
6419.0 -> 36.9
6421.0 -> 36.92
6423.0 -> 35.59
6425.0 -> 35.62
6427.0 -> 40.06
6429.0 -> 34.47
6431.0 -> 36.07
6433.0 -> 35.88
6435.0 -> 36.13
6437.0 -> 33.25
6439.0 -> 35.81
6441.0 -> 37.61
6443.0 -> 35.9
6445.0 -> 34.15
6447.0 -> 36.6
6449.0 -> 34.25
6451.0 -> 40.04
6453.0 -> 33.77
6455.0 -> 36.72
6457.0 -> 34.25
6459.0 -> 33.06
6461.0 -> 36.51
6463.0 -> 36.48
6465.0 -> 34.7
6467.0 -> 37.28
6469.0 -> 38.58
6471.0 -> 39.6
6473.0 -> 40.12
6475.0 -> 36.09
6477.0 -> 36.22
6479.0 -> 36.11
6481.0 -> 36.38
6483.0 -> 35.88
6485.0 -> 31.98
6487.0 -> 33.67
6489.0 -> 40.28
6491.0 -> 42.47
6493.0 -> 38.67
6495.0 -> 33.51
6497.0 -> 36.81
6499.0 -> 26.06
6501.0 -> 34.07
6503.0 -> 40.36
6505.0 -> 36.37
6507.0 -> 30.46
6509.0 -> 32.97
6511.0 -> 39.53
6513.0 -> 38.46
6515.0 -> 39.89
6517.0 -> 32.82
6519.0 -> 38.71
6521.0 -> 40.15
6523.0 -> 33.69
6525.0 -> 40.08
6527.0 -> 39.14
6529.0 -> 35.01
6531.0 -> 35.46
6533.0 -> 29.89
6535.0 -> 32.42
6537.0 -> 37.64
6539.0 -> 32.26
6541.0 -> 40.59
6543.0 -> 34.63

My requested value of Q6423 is 0.1 angstrom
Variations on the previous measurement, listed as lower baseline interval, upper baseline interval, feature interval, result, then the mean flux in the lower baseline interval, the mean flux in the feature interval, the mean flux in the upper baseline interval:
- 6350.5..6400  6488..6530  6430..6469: 0.7 angstrom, 36.2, 35.8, 36.6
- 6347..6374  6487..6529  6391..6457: 1.1 angstrom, 36.2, 35.8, 36.6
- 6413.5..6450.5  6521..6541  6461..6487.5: -0.6 angstrom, 35.7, 36.4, 35.6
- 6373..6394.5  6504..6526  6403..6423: 0.6 angstrom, 36.6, 35.5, 36.6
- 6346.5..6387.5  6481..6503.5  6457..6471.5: -0.2 angstrom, 36.5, 36.3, 35.7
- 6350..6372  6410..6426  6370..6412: 0.1 angstrom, 36.3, 36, 35.8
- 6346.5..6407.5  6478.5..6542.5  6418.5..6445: 0.0 angstrom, 36.2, 36.1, 36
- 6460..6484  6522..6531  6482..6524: 1.0 angstrom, 37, 36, 36.8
